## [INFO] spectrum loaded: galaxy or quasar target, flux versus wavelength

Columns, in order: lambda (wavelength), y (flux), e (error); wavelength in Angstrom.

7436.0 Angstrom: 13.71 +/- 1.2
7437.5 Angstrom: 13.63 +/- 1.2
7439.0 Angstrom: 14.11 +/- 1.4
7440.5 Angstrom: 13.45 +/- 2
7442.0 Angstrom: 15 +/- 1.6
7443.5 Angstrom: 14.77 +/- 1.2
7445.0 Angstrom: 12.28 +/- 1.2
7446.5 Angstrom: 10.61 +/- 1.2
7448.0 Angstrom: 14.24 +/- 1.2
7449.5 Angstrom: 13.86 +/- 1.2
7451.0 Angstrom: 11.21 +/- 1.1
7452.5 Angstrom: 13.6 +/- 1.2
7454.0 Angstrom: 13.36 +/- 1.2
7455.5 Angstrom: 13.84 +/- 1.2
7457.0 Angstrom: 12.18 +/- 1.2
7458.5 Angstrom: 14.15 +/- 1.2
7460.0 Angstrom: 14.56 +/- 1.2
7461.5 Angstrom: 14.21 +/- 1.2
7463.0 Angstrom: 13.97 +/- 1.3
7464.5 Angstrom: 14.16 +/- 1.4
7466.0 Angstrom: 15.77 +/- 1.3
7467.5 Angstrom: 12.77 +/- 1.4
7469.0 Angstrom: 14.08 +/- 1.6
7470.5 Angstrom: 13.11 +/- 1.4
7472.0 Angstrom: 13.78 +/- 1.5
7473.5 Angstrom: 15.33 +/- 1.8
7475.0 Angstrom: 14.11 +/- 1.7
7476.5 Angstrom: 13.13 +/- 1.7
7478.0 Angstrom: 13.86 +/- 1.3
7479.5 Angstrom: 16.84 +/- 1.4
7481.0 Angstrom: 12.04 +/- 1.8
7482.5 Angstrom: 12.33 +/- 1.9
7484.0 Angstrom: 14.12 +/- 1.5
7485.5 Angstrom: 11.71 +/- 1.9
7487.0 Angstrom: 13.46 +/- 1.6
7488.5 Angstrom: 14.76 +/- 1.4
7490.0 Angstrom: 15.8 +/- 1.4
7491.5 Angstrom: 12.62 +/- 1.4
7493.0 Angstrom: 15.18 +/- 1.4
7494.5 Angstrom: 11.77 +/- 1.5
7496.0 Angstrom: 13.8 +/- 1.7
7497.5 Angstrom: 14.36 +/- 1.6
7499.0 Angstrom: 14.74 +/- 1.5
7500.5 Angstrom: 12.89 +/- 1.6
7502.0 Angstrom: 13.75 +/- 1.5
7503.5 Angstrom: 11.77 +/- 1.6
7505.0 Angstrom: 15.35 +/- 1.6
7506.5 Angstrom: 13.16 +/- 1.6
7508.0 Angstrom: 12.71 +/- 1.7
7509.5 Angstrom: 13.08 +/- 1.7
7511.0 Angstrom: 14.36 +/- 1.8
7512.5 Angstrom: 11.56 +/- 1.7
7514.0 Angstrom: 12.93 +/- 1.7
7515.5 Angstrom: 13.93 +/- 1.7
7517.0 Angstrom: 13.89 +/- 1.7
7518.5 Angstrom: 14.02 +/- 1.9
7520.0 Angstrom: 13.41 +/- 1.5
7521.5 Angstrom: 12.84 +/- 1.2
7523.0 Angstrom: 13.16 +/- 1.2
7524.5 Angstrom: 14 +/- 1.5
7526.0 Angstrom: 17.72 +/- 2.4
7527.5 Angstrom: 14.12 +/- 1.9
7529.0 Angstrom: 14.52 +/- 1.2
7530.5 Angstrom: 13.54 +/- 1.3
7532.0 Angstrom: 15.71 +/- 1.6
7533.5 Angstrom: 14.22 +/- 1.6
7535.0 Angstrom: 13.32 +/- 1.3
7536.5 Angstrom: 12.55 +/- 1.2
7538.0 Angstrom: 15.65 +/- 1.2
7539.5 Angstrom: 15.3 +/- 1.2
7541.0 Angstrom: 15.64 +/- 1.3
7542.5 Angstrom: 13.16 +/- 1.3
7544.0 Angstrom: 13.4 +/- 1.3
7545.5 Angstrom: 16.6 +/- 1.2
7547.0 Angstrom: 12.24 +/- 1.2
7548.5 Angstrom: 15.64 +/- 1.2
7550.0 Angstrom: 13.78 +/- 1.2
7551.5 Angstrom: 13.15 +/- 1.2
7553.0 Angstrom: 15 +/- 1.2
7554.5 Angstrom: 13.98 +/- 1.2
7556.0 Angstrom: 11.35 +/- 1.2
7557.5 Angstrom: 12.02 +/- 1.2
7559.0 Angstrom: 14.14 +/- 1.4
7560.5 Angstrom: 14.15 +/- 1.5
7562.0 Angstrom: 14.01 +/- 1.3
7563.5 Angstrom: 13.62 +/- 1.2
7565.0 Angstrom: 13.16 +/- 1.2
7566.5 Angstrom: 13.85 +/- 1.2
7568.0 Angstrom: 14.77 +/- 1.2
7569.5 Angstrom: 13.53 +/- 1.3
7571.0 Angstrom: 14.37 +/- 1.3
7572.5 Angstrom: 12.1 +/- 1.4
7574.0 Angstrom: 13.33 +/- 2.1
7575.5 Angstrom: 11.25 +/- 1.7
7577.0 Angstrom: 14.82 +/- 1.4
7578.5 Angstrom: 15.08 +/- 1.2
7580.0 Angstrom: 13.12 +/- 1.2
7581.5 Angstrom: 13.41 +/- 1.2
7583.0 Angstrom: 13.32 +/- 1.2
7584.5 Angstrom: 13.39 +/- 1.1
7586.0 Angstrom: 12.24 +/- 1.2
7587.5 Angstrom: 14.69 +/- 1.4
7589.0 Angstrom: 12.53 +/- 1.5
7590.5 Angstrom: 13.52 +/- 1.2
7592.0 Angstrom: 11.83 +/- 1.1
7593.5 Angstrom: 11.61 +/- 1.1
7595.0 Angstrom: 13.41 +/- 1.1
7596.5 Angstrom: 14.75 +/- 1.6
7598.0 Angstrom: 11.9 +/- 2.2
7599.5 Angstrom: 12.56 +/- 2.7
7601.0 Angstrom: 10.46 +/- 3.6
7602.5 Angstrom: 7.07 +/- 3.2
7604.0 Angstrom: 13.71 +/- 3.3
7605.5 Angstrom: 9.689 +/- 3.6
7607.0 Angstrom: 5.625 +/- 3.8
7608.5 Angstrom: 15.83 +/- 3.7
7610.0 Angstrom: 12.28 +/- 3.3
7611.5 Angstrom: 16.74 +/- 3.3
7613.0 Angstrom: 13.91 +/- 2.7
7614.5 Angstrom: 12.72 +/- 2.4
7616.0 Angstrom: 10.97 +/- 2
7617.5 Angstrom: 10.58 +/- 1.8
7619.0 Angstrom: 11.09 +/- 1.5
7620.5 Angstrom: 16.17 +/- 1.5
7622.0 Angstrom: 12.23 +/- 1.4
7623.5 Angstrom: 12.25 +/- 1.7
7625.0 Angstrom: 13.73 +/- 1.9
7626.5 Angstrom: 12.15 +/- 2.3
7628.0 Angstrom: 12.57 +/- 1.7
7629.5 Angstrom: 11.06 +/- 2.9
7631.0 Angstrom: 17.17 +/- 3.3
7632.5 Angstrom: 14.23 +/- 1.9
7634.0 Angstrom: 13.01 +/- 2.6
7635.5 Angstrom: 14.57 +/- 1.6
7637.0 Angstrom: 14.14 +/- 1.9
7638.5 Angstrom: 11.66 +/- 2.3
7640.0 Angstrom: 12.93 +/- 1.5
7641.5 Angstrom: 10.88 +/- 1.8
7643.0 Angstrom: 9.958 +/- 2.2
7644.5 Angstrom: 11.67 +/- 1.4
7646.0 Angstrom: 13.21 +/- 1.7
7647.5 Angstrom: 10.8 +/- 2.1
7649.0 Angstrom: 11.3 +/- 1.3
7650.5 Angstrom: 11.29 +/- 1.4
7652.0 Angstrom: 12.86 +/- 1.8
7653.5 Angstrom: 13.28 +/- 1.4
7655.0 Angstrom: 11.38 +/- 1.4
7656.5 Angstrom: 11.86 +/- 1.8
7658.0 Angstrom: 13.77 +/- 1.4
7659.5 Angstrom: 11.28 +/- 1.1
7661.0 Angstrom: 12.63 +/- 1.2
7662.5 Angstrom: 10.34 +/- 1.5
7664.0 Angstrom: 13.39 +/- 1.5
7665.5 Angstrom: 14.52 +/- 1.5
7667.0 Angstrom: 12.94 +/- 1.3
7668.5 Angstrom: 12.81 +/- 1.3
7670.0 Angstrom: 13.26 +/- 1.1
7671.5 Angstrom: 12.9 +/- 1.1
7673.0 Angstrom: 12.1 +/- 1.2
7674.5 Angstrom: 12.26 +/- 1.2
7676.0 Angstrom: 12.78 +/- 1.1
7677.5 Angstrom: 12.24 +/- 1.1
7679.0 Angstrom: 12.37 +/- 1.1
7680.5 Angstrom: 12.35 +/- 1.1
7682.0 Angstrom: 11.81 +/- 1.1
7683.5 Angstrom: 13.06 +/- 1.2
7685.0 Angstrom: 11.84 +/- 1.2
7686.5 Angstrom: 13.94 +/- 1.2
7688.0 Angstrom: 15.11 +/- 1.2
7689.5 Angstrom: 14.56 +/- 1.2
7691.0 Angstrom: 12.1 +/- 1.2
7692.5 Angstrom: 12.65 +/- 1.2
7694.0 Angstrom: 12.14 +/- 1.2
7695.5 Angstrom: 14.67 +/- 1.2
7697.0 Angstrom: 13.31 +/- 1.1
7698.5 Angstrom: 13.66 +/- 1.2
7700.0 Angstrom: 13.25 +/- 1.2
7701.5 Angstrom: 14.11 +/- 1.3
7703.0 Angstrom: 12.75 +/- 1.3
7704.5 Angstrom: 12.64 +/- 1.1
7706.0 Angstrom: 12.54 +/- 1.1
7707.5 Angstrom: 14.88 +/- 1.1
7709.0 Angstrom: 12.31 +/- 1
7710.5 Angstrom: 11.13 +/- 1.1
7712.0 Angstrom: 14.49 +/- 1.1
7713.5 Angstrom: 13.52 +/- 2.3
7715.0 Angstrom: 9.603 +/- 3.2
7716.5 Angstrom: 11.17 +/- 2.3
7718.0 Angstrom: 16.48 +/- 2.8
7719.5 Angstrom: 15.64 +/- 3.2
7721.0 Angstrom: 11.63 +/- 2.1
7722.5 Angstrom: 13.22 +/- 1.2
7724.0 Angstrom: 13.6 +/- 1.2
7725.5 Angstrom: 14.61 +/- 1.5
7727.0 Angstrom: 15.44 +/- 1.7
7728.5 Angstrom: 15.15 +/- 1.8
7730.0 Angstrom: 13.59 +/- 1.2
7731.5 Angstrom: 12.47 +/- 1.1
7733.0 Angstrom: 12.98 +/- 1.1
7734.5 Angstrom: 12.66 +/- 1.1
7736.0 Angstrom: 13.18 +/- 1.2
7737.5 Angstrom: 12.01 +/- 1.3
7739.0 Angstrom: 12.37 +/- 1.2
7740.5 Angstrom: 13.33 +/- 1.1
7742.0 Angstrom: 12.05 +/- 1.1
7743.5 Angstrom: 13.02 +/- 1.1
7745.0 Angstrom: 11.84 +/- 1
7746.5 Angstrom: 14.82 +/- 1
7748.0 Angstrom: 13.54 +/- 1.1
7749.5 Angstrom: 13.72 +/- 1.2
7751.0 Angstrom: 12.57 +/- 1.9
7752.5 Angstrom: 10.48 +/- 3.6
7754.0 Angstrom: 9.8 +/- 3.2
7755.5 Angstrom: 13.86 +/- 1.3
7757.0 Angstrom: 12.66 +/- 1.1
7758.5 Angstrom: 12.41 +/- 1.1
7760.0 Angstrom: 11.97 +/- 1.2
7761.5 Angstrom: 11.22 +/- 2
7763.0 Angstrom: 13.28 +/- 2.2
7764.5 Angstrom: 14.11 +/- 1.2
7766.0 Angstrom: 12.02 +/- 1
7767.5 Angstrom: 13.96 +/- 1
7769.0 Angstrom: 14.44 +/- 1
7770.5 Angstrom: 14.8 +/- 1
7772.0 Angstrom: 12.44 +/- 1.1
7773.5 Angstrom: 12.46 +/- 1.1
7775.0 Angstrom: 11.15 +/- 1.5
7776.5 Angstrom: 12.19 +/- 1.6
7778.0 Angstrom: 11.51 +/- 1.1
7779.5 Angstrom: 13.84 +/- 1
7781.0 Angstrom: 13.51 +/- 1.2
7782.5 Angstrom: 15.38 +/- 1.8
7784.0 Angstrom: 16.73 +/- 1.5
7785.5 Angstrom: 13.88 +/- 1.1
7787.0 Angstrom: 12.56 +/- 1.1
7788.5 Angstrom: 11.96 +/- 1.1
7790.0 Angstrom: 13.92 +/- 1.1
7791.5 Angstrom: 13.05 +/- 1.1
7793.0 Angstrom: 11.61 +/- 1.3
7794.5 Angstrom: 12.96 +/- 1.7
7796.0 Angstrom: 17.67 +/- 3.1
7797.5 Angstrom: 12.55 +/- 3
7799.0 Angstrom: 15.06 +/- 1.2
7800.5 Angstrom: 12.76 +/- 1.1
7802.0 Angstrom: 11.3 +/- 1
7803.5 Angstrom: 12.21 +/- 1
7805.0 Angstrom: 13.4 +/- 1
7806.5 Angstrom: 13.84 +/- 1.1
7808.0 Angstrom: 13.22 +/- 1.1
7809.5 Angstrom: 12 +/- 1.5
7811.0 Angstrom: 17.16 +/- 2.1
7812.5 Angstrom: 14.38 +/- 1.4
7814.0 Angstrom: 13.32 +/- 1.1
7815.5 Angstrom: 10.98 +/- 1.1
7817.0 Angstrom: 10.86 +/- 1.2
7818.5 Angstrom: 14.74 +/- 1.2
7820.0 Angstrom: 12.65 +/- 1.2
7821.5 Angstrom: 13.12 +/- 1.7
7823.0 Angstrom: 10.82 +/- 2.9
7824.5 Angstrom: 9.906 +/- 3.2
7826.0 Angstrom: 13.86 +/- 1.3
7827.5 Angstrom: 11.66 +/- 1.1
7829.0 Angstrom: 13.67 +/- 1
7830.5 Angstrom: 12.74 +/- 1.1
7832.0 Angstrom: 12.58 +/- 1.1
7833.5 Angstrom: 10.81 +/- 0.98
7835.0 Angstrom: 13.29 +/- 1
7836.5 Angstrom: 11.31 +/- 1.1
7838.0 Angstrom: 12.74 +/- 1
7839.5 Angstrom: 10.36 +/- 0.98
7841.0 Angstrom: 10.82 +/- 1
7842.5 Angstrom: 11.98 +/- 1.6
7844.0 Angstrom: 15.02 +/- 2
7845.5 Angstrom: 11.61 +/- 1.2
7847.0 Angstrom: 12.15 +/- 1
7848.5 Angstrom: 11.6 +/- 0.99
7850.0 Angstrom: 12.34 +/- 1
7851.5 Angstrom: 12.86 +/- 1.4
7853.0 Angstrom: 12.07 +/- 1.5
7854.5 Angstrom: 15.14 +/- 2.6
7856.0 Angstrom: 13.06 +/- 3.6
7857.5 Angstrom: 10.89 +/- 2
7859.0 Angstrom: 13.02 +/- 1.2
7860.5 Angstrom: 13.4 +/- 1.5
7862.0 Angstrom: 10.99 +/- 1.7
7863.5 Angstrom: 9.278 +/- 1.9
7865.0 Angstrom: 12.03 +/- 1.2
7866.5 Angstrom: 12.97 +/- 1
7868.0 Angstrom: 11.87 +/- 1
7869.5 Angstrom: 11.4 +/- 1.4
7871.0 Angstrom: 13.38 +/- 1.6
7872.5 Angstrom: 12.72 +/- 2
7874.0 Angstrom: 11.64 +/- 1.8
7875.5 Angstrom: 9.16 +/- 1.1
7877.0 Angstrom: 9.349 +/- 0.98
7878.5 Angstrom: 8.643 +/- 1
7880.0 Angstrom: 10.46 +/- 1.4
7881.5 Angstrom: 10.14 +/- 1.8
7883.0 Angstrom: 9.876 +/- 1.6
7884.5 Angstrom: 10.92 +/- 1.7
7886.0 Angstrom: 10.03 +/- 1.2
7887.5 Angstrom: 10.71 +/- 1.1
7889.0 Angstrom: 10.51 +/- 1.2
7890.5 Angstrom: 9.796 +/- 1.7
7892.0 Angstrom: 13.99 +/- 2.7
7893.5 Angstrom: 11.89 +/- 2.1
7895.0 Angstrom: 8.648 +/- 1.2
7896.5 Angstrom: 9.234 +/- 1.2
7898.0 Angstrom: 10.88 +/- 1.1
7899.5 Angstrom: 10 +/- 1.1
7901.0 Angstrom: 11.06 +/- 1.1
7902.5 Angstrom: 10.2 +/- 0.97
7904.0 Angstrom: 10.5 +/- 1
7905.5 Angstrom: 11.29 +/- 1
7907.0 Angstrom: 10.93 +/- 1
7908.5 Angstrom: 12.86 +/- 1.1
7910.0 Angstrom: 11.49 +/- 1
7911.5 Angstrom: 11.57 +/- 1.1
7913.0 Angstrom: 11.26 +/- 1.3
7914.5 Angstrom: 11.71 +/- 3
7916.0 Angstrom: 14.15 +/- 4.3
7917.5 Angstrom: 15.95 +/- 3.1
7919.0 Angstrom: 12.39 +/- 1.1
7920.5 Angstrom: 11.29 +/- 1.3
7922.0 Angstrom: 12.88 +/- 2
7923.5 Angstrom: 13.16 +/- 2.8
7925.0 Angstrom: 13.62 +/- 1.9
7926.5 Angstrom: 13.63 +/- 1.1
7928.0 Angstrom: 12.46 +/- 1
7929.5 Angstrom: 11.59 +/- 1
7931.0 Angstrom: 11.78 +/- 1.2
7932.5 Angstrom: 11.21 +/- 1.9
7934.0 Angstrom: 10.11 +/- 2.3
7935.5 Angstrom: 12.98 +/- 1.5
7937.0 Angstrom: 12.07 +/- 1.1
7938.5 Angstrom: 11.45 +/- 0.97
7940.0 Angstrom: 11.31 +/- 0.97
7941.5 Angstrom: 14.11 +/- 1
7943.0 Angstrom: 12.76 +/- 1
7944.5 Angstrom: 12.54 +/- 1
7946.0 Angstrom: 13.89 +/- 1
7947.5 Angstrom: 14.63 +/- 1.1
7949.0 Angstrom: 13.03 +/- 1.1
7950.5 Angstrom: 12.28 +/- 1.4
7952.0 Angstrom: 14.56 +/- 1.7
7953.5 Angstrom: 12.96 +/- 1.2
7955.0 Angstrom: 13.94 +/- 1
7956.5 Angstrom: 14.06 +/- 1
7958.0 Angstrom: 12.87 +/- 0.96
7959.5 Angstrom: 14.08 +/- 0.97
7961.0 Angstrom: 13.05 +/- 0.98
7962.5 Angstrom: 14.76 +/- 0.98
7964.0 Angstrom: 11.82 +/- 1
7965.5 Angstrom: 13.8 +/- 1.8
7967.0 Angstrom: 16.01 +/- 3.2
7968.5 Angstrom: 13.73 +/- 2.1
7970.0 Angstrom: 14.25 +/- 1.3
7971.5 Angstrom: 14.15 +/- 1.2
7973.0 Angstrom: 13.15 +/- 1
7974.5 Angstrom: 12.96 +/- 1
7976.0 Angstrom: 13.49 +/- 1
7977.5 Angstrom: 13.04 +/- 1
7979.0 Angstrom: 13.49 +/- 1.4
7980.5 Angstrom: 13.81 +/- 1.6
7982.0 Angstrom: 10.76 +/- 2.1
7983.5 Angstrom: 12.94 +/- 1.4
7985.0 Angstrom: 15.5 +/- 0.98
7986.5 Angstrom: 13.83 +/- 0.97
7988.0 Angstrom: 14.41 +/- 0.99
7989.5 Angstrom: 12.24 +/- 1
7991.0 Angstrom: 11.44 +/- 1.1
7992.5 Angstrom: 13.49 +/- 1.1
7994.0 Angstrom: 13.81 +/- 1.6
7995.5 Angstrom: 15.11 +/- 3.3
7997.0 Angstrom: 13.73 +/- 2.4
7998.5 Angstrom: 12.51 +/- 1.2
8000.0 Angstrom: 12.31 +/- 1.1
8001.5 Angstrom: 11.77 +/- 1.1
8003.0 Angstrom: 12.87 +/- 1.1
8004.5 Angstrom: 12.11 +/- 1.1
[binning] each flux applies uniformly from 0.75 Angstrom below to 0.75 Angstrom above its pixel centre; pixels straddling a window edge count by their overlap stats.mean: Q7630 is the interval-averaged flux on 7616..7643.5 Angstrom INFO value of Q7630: 12.8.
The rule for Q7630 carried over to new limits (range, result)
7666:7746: 13.1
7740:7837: 12.9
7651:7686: 12.5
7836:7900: 11.4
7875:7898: 10.3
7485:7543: 13.9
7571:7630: 12.6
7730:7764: 12.6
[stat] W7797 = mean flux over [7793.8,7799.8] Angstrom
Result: 14.6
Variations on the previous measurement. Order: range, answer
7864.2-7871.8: 12.3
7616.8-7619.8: 10.9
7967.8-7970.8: 14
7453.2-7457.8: 13.1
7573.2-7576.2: 12.3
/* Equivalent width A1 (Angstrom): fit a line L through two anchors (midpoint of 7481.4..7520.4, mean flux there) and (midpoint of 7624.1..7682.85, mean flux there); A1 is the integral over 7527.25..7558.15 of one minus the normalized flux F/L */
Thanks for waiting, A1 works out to -1.9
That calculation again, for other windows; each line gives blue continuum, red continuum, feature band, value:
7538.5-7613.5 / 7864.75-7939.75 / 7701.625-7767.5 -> -3.17 Angstrom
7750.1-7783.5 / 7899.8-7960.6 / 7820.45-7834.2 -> 0.57 Angstrom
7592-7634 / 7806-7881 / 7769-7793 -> -1.99 Angstrom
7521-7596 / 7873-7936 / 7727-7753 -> -1.11 Angstrom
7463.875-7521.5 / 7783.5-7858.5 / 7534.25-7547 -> -0.72 Angstrom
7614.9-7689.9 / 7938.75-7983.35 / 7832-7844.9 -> 1.00 Angstrom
